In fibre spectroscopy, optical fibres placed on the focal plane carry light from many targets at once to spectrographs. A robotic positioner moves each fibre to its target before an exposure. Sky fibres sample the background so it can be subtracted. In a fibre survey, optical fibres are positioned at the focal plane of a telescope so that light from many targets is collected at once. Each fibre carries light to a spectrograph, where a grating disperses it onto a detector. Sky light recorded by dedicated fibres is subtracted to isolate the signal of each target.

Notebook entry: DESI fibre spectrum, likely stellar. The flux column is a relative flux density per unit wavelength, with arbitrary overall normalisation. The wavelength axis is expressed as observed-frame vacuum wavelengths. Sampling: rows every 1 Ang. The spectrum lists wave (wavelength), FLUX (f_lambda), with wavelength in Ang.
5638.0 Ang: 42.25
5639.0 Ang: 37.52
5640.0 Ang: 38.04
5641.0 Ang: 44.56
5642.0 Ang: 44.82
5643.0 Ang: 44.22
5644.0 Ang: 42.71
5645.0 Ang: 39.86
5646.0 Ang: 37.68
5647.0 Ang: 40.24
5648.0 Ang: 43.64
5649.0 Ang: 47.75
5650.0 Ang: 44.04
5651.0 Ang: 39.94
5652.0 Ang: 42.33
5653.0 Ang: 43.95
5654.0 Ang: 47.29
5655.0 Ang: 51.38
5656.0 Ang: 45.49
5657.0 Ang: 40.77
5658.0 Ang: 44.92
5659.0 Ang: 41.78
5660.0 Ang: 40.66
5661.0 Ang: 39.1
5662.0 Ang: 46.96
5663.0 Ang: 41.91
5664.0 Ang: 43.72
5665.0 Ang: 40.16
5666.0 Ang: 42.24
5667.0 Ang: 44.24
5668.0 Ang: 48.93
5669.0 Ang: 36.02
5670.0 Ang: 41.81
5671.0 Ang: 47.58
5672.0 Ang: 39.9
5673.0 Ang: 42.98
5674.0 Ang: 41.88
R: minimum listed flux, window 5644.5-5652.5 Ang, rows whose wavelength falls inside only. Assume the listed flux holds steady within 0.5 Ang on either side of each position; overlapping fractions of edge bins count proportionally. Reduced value 37.68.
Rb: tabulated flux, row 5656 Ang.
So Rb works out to 45.49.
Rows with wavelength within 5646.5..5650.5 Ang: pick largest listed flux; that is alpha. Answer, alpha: 47.75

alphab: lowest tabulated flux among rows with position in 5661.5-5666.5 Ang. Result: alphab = 40.16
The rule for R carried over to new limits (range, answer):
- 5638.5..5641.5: 37.52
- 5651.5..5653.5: 42.33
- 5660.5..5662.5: 39.1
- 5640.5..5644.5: 42.71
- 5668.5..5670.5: 36.02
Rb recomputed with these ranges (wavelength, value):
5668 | 48.93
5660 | 40.66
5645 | 39.86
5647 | 40.24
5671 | 47.58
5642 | 44.82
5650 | 44.04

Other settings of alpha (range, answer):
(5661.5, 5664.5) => 46.96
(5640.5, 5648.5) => 44.82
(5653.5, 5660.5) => 51.38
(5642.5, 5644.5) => 44.22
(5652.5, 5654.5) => 47.29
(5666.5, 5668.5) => 48.93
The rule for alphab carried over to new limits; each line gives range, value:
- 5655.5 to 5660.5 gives 40.66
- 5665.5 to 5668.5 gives 42.24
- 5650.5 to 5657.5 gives 39.94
